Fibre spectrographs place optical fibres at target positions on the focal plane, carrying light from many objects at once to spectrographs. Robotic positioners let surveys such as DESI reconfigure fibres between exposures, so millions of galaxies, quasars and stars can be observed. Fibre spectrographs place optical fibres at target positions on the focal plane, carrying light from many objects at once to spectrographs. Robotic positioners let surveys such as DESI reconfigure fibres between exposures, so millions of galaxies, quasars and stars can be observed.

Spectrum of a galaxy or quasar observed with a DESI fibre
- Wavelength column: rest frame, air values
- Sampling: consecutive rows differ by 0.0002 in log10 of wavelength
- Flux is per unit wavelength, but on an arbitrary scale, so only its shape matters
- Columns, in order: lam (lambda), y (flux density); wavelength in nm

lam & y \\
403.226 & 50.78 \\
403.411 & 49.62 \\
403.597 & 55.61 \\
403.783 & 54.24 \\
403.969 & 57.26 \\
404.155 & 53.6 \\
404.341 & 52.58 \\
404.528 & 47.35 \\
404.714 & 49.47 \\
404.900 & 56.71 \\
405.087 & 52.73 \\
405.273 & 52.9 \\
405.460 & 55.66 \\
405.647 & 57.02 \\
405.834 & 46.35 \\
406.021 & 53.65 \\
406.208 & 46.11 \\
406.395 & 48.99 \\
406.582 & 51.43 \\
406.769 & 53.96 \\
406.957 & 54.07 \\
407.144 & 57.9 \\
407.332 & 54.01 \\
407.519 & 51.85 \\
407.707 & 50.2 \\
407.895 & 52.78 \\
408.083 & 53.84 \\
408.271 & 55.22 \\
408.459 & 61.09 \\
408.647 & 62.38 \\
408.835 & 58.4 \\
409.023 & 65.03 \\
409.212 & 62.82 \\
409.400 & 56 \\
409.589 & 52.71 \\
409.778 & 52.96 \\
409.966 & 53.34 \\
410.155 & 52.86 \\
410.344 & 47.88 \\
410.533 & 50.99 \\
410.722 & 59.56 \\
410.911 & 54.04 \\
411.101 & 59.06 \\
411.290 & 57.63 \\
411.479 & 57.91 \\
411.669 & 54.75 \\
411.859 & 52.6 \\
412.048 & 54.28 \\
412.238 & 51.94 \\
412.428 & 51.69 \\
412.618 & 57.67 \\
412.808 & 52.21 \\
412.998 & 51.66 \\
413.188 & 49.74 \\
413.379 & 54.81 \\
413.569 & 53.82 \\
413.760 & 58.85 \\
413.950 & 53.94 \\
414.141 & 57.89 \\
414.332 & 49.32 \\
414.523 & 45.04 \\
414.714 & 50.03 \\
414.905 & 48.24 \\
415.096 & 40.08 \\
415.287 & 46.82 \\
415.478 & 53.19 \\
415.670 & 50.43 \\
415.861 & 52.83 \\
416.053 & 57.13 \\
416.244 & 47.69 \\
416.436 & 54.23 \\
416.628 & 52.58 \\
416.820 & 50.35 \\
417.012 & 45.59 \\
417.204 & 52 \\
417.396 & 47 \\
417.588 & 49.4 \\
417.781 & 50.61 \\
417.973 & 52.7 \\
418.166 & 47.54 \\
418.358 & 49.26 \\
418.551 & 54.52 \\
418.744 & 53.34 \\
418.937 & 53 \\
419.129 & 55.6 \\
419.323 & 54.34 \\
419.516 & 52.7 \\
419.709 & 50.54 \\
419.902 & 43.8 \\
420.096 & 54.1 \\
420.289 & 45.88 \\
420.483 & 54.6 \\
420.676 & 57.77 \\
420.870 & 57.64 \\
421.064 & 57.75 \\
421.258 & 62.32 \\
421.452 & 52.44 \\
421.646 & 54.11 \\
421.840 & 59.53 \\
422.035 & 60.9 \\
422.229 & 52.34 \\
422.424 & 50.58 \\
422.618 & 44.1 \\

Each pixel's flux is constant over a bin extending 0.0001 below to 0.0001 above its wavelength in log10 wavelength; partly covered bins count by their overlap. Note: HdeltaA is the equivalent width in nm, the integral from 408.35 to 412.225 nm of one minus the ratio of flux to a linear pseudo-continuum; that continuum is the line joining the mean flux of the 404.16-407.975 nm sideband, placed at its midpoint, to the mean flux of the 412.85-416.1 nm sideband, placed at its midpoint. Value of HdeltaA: -0.33 nm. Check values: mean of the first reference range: 52.3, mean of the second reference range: 51.3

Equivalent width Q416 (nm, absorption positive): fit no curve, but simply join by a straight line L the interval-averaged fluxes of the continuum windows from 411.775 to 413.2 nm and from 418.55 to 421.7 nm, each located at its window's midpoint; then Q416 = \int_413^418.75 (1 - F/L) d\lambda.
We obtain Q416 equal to 0.25 nm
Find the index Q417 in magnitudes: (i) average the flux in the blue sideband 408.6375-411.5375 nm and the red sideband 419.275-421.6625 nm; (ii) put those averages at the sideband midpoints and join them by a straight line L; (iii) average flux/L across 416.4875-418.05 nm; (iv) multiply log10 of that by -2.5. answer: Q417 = 0.09 mag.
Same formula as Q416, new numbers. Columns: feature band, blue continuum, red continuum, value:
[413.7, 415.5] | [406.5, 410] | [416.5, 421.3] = 0.12 nm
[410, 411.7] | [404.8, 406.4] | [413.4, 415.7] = -0.12 nm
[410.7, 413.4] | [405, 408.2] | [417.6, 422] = -0.08 nm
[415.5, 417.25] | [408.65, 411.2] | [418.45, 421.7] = 0.10 nm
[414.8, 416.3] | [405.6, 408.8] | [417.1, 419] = 0.06 nm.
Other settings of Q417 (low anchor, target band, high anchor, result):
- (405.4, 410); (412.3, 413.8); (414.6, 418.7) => -0.03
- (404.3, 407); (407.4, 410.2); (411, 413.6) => -0.06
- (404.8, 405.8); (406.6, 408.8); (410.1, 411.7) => -0.01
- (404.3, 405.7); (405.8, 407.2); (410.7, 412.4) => 0.04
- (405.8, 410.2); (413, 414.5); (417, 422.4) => 0.01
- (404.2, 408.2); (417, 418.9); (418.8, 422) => 0.07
